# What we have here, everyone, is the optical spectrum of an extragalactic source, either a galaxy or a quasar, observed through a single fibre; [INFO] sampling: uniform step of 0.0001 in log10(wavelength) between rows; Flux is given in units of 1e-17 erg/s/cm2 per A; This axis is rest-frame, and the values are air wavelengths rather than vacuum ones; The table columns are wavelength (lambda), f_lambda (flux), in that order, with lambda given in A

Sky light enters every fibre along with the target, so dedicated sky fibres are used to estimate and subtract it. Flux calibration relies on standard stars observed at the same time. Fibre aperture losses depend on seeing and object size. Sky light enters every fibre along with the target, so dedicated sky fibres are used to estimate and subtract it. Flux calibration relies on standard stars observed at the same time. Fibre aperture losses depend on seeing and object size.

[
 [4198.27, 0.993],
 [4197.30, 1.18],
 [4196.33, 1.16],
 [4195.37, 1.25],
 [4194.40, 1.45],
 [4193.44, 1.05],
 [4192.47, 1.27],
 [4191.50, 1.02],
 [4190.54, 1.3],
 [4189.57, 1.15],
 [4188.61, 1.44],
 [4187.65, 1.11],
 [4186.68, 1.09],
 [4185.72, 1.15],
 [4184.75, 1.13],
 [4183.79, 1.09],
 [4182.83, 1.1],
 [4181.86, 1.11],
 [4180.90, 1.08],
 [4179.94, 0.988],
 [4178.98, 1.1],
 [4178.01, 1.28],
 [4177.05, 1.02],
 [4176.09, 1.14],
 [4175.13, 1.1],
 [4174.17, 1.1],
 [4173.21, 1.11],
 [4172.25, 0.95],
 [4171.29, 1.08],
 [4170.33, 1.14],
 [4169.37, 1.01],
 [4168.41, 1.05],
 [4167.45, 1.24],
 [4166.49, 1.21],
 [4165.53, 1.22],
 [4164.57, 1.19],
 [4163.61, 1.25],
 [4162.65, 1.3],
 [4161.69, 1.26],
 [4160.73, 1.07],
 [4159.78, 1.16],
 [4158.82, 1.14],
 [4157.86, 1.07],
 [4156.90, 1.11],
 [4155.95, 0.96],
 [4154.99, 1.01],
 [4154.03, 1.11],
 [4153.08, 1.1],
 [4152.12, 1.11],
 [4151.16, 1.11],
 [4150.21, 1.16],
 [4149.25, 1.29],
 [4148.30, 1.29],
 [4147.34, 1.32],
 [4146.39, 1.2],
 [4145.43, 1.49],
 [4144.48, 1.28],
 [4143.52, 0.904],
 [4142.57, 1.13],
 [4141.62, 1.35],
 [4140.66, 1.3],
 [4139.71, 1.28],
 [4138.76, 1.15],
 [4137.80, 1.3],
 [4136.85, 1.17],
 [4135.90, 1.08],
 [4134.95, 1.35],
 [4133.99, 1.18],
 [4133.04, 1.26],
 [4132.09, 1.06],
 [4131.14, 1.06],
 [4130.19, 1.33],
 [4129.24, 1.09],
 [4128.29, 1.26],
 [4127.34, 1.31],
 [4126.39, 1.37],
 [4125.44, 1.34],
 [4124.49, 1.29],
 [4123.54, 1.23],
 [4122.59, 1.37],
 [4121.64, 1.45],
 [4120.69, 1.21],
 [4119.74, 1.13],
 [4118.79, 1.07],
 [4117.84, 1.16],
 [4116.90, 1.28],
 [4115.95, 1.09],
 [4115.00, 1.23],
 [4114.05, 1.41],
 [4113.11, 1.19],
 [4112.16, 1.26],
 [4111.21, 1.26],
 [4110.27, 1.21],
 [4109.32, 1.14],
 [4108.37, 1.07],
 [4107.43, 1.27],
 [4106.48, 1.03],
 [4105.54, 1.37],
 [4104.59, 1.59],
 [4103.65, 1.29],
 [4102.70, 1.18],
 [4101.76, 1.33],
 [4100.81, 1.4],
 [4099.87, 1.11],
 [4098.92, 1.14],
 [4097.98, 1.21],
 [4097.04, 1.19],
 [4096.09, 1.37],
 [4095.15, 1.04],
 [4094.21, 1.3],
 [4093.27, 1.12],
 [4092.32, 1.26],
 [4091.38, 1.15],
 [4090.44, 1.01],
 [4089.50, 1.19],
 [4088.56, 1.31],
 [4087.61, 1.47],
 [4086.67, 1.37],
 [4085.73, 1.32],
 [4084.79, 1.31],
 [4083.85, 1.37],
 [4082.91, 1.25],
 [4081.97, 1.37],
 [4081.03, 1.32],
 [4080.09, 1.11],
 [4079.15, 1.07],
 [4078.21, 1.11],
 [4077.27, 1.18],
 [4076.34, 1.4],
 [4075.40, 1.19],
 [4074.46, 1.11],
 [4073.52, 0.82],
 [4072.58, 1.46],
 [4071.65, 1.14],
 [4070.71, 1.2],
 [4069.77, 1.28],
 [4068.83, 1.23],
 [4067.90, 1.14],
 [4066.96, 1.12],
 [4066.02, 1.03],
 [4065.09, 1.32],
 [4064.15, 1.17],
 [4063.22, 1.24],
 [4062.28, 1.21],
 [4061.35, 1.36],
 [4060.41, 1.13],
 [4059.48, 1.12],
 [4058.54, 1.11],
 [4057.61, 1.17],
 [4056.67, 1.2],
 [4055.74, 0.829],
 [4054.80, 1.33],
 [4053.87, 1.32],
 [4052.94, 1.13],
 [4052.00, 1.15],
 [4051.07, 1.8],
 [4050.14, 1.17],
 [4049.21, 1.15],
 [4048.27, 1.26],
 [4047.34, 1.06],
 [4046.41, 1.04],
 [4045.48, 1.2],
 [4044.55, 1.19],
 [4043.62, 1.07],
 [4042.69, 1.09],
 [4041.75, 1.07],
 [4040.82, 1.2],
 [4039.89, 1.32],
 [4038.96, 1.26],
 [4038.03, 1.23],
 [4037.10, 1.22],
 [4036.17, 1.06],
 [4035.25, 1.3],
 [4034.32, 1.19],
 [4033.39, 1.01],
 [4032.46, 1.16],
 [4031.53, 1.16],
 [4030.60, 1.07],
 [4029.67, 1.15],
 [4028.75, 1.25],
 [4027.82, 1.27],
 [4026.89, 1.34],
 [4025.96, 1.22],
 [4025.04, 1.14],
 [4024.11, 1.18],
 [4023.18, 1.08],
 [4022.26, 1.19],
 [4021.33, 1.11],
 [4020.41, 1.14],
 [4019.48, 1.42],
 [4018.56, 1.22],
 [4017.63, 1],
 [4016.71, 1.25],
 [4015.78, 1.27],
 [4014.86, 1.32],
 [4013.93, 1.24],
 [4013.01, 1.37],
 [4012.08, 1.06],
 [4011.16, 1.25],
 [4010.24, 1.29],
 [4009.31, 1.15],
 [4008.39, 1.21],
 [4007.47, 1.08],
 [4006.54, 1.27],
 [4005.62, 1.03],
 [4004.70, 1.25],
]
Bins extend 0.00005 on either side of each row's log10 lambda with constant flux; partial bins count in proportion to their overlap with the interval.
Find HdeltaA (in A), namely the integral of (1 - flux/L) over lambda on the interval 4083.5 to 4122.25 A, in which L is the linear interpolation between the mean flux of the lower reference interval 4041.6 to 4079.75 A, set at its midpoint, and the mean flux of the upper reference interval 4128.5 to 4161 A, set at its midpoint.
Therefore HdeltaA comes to -2.0 A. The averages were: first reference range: 1.18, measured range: 1.24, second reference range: 1.18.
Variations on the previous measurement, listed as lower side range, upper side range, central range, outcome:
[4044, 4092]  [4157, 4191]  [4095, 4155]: -2.75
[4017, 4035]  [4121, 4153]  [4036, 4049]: 0.23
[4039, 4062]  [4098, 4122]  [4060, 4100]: -0.16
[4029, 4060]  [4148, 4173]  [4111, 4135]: -1.85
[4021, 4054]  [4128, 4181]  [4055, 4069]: 0.26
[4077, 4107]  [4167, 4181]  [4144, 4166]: -1.05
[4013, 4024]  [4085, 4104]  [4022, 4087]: 1.43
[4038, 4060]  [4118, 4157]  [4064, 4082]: 0.11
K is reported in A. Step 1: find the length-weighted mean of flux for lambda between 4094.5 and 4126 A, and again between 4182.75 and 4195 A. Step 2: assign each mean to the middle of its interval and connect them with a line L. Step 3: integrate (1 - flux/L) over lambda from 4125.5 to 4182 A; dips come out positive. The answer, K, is 1.9 A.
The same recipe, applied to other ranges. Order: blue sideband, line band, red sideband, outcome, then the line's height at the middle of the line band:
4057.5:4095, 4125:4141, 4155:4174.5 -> -0.96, 1.16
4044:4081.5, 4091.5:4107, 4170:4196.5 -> -0.91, 1.17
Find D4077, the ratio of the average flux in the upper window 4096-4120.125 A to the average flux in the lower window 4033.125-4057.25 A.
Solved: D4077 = 1.03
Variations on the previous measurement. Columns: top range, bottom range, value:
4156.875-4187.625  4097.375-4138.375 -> 0.91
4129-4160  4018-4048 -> 1.00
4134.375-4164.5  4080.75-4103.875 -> 0.95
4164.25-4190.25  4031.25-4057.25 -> 0.95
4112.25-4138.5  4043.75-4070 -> 1.03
